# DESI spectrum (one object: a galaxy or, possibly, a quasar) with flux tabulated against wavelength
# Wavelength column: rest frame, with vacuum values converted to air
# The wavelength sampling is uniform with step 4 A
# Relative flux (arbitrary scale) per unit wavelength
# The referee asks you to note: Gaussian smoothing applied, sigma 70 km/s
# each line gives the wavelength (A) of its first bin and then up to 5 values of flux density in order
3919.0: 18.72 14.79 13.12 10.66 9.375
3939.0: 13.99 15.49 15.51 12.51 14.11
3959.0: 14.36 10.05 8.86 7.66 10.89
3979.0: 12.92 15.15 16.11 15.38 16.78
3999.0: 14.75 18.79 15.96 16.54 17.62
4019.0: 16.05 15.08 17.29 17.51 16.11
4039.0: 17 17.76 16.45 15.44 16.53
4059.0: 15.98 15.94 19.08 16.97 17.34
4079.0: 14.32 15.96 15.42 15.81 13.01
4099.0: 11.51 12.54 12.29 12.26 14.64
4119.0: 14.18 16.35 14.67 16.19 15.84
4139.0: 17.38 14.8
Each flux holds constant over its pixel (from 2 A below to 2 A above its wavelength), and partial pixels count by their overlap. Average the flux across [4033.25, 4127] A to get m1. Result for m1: 15.3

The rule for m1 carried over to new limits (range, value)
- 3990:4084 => 16.5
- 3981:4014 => 16.2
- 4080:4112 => 13.7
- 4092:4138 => 14.1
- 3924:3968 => 12.7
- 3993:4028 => 16.5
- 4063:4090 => 16.4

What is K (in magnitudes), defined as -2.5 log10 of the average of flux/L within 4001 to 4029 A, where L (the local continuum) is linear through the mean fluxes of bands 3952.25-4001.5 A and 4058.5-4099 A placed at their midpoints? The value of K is -0.19 mag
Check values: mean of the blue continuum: 13.1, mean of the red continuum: 15.8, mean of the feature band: 16.8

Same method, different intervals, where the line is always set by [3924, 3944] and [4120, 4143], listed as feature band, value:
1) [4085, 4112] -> 0.153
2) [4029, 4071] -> -0.160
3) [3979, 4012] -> -0.178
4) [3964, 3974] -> 0.444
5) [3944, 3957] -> -0.112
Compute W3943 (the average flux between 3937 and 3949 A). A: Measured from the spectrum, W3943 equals 15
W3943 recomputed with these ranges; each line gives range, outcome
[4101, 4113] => 12.4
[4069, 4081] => 16.2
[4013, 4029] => 16.5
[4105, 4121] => 13.3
